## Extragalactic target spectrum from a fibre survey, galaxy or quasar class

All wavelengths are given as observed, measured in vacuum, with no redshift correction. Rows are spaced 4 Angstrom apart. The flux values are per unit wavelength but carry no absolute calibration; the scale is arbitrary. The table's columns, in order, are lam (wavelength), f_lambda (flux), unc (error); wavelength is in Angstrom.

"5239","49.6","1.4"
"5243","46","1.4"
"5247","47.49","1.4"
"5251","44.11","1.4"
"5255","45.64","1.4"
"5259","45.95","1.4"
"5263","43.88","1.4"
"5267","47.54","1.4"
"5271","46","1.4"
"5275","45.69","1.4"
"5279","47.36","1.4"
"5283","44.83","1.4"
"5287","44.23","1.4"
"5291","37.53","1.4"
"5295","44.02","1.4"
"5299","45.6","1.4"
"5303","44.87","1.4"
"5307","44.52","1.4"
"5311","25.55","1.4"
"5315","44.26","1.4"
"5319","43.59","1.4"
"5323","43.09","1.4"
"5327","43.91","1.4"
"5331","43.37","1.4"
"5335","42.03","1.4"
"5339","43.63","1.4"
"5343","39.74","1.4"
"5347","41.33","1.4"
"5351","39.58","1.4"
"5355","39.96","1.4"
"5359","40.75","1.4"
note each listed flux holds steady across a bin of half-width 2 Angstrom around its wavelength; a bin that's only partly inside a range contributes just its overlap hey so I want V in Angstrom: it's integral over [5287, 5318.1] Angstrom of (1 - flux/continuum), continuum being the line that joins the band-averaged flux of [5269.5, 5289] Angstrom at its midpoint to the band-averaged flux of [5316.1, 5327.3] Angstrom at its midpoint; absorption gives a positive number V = 2.3 Angstrom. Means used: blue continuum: 45.6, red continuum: 43.5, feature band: 41.2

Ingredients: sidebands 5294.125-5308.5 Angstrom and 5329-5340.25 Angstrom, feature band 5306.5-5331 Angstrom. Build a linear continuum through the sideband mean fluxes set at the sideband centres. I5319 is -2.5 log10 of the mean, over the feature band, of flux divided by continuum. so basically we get 0.077 mag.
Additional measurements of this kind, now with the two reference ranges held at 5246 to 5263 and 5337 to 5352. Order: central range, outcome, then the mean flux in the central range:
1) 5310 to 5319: 0.13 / 37.9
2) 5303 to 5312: 0.13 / 38.3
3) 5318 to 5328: -0.03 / 43.5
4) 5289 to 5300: 0.04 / 42.1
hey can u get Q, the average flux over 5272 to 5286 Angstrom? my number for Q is 45.8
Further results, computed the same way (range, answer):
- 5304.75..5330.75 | 41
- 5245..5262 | 45.7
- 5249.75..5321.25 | 43.6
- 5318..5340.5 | 43.2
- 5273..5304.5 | 44.3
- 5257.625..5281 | 46.1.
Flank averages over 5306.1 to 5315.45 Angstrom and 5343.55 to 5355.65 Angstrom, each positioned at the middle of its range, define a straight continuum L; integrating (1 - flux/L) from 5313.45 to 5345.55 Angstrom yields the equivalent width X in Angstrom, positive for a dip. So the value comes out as -4.0 Angstrom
